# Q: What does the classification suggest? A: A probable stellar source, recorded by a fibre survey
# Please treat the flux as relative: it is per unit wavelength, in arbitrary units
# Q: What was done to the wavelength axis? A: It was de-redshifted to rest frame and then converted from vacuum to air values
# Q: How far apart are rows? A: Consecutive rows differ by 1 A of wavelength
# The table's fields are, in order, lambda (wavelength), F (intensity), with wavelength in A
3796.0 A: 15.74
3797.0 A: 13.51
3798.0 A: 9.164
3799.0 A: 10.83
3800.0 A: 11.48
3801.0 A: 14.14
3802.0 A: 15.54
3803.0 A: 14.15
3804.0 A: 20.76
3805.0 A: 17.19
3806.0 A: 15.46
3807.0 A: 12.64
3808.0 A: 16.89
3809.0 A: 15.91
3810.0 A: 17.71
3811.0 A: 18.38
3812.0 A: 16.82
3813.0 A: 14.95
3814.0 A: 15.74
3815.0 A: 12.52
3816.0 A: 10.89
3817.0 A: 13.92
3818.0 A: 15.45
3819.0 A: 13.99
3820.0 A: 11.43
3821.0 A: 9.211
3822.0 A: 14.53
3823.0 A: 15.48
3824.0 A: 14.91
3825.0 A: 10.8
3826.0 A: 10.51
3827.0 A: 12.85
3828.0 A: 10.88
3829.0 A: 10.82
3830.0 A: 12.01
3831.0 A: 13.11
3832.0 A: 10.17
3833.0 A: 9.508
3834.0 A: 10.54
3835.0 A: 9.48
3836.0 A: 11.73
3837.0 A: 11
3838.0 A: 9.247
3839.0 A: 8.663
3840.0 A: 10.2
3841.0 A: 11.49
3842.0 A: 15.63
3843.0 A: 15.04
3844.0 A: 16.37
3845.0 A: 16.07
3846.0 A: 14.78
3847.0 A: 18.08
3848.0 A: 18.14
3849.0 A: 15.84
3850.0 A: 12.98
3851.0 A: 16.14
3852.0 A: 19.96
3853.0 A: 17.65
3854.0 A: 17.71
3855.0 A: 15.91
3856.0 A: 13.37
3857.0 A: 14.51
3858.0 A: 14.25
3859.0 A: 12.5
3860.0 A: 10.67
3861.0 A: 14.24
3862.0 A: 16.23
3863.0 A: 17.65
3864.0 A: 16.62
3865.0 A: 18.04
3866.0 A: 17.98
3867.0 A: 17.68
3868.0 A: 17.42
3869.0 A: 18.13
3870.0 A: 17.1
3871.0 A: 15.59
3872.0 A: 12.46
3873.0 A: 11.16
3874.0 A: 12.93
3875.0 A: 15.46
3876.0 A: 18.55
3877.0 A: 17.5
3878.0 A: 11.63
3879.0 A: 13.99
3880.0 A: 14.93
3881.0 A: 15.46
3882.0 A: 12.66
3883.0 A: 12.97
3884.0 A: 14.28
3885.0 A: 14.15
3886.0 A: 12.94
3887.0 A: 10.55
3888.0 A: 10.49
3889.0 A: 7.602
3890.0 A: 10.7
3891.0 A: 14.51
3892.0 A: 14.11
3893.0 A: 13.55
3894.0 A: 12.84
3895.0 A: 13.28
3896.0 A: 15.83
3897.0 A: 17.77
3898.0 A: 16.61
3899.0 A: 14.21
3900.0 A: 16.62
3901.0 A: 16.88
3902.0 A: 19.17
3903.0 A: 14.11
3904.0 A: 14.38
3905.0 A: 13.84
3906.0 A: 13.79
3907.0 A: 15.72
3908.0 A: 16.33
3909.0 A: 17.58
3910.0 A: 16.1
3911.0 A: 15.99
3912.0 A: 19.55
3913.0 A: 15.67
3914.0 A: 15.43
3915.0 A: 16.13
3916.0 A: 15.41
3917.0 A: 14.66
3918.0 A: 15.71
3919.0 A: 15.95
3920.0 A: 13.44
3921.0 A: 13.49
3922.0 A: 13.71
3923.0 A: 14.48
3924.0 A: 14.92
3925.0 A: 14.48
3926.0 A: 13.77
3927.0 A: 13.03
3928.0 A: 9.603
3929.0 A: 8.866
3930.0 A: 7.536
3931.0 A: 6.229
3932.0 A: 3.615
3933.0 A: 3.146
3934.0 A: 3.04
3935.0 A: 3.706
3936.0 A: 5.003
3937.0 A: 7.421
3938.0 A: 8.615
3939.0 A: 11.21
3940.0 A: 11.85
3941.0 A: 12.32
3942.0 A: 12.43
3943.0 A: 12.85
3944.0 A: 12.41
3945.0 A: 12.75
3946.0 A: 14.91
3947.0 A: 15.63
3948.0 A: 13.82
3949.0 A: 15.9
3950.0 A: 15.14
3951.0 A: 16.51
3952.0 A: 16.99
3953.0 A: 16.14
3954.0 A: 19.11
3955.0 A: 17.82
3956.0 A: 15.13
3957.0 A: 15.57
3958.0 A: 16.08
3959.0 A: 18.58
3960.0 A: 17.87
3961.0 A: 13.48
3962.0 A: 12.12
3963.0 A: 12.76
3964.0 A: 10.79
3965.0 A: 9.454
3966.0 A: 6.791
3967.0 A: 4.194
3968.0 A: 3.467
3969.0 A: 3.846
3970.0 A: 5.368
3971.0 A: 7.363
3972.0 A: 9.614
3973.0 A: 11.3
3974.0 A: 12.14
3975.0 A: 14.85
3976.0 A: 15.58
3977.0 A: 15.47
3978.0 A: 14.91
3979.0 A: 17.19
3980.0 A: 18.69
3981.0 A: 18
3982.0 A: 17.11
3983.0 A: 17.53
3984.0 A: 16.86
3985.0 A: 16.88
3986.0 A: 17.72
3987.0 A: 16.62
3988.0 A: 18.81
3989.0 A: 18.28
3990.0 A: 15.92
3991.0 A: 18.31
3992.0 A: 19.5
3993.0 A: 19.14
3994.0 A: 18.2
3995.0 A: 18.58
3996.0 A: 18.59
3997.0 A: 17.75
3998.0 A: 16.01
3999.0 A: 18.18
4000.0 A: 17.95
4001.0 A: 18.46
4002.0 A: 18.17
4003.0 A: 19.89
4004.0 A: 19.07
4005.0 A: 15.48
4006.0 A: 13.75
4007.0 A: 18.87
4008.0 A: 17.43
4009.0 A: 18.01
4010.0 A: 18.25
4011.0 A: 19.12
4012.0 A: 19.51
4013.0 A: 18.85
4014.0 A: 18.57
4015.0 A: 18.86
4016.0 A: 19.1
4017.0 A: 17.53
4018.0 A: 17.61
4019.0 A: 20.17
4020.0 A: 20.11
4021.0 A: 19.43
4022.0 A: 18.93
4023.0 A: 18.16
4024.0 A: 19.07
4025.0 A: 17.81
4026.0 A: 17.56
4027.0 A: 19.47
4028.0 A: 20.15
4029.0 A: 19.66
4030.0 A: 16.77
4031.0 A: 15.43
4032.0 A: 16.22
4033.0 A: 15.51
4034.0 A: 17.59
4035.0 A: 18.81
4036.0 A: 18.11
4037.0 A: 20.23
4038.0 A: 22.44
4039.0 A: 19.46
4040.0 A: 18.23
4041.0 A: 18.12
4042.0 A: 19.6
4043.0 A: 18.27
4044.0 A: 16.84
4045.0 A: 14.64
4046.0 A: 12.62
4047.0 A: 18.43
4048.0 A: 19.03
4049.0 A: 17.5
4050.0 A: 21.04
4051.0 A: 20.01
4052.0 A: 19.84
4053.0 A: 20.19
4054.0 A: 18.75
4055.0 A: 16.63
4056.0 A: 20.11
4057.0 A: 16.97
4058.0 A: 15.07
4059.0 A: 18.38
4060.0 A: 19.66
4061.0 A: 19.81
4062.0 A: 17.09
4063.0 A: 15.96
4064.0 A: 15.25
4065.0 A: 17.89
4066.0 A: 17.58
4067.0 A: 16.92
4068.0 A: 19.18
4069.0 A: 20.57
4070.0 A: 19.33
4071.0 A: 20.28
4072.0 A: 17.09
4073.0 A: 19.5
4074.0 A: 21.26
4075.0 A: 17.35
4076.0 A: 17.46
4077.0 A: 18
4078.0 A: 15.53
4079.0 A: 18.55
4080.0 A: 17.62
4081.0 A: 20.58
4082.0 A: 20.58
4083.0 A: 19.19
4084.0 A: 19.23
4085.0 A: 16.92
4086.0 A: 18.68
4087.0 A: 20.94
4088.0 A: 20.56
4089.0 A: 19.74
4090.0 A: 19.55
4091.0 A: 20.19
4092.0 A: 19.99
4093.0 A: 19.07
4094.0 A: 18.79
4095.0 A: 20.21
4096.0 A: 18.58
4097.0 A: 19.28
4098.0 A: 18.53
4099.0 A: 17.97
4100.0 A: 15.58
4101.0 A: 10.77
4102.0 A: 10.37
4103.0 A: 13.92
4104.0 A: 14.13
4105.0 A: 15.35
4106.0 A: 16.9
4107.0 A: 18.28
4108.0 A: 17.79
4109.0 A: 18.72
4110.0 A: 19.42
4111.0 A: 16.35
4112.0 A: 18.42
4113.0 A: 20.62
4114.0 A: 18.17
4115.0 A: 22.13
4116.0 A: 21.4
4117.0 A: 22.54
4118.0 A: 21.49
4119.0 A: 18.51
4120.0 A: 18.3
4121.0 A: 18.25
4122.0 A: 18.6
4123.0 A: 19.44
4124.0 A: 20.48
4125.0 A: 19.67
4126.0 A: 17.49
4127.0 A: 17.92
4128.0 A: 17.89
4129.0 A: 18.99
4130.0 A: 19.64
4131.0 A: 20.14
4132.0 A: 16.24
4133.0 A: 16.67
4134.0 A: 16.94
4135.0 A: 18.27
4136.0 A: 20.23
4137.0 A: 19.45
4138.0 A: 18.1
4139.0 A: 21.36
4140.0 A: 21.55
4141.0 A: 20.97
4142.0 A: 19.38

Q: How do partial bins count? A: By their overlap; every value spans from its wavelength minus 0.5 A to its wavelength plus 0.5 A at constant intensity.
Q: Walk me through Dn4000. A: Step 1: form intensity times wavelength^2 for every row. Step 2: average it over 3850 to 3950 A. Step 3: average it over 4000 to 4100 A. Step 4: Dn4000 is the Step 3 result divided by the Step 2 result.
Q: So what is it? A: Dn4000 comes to 1.4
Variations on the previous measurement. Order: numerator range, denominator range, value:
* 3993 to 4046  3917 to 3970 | 1.60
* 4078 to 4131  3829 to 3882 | 1.45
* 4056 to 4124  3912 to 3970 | 1.62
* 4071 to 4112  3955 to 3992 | 1.37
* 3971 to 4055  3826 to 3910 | 1.34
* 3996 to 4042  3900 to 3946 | 1.52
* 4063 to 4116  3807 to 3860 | 1.51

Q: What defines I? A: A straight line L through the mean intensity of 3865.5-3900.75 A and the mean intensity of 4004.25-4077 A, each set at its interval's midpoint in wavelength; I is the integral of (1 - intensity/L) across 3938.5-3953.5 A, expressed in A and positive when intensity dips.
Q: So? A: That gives 1.8 A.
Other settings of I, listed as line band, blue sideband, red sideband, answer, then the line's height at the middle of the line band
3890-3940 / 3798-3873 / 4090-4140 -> 7.6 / 15.4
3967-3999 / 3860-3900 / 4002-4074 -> 3.8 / 17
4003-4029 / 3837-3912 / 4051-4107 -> -2.1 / 17.1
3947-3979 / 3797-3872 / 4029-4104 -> 6.7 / 16.4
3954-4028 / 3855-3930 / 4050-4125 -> 2.1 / 16.5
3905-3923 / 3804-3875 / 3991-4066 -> 0.4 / 15.8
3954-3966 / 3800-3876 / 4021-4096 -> 1.6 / 16.6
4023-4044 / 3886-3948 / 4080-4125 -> -2.5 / 16.4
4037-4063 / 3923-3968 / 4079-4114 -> -3.6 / 16.1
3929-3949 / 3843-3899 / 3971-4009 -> 8.1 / 16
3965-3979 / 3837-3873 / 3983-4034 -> 6.1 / 17.4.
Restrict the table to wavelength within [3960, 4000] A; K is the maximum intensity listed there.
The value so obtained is 19.5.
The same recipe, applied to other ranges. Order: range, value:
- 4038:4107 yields 22.44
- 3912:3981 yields 19.55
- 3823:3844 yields 16.37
